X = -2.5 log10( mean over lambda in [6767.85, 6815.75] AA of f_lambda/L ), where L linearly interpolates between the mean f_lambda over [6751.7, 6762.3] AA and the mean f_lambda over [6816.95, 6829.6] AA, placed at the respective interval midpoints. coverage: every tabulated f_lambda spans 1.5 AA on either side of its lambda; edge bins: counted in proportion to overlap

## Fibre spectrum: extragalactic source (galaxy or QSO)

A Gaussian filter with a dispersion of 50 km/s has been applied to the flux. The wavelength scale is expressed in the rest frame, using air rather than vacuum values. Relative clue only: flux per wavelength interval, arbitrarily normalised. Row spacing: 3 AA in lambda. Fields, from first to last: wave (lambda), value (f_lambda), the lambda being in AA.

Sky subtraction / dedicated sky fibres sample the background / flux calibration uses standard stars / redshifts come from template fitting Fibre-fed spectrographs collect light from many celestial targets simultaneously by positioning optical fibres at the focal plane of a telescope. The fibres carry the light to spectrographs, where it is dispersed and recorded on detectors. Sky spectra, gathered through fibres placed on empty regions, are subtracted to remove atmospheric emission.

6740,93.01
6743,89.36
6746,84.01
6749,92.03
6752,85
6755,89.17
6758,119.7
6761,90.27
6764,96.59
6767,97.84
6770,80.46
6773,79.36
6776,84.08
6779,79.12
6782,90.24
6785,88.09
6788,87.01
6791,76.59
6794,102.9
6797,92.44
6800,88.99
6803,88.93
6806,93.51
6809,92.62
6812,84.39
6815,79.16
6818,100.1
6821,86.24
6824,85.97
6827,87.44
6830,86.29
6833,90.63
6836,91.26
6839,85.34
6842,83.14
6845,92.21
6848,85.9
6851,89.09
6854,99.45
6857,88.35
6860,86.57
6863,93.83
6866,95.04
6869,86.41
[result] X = 0.073 mag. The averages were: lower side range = 97.4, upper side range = 89.3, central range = 87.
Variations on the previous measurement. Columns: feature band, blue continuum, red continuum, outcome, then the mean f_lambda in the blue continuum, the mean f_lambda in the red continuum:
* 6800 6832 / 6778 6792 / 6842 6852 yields -0.03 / 84.7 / 88.2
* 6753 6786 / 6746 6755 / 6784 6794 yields -0.04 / 87.9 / 86.5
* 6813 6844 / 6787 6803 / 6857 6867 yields 0.03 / 89.6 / 91.1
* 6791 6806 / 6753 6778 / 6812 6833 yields -0.03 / 91.8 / 87.5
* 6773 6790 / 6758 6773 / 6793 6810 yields 0.10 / 92.9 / 93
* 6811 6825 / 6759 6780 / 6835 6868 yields 0.02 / 87.8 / 89.9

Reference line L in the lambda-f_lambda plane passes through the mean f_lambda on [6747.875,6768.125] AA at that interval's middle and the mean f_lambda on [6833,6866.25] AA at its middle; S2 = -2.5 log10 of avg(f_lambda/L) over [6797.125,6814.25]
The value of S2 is 0.039 mag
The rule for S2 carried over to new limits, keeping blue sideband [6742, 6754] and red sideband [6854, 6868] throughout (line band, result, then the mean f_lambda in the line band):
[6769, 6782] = 0.09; 81.9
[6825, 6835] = 0.03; 88.2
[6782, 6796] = 0.00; 89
